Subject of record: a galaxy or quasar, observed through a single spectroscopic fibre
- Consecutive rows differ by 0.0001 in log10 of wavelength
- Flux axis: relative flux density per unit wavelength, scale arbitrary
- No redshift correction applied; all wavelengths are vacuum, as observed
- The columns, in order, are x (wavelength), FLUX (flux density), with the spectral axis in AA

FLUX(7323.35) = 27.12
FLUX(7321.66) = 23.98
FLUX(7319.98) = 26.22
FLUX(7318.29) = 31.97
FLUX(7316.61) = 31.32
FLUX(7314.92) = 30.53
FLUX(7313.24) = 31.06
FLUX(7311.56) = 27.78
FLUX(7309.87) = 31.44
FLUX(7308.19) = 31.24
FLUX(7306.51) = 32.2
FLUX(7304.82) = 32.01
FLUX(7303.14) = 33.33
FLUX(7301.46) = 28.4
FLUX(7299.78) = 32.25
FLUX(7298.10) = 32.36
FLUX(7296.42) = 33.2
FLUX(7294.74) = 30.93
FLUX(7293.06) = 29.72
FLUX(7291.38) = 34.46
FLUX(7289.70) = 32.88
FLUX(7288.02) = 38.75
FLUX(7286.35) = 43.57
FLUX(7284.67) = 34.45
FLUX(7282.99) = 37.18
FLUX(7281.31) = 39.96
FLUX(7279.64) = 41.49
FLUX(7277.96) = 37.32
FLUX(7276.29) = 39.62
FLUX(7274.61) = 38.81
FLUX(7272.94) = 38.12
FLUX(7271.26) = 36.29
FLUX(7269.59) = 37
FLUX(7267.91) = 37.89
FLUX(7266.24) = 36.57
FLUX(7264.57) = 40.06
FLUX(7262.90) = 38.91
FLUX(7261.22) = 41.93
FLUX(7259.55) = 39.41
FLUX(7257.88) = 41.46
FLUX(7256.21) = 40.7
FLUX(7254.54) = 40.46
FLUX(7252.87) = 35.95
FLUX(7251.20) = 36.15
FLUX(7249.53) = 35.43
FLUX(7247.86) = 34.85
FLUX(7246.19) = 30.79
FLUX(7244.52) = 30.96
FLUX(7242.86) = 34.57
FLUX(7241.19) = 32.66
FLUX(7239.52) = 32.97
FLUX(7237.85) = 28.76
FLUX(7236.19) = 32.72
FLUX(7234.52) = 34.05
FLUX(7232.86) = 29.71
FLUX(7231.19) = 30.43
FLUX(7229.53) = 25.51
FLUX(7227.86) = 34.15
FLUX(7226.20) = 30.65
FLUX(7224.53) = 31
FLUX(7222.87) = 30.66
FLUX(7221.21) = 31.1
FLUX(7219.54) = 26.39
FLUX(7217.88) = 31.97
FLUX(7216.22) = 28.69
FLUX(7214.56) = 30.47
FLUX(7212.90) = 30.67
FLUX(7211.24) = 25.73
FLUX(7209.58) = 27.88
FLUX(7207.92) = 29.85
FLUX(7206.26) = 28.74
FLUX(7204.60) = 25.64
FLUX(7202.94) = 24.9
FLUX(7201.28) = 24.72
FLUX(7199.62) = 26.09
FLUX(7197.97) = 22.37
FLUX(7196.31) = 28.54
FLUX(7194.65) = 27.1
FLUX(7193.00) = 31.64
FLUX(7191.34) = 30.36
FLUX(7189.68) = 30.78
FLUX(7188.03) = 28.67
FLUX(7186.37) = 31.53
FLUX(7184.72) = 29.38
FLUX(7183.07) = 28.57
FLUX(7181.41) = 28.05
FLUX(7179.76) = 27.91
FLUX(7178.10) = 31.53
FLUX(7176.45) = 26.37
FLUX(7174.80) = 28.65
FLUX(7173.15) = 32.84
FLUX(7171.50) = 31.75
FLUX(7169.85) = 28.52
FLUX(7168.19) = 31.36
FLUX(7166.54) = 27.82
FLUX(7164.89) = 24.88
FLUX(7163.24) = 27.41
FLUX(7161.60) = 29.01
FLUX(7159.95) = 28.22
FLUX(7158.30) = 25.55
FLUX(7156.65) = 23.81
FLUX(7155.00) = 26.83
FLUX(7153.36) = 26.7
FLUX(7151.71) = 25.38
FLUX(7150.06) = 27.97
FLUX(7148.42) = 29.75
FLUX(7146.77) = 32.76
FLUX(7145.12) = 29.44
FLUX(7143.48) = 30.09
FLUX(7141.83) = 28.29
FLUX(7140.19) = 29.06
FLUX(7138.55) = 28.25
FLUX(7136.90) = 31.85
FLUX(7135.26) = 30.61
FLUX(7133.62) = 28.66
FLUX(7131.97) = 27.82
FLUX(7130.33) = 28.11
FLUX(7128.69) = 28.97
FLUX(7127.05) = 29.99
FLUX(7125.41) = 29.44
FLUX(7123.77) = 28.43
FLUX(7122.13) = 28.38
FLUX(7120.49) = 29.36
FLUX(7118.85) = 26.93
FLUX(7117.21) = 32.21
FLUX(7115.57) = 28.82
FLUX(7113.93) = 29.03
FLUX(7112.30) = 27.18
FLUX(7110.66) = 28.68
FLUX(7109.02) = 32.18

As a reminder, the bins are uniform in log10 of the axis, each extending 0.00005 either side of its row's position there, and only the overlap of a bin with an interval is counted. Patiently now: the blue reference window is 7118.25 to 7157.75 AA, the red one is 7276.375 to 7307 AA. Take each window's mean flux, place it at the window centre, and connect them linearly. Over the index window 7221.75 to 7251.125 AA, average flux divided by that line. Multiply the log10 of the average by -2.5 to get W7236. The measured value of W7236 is 0.025 mag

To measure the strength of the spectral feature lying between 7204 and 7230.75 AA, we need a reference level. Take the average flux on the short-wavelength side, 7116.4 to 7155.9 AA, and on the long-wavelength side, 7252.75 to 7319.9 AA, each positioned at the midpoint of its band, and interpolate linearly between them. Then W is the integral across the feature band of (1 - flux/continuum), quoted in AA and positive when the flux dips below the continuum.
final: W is 2.56 AA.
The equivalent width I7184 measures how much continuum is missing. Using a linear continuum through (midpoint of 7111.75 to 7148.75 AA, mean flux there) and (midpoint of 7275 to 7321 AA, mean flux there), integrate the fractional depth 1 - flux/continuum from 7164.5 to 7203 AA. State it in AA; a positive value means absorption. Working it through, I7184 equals 2.5 AA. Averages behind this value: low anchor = 29.3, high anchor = 33.6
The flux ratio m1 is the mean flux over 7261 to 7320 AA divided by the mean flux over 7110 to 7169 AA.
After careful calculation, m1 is 1.22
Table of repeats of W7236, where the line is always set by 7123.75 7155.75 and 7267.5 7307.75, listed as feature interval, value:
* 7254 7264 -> -0.18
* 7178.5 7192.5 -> 0.05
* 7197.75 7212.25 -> 0.20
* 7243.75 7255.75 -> -0.04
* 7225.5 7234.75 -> 0.08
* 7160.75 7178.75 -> 0.04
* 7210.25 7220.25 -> 0.11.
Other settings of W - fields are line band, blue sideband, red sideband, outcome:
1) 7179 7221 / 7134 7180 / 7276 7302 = 3.5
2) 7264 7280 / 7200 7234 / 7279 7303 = -2.3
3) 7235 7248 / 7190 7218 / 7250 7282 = 0.9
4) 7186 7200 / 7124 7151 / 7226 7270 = 1.6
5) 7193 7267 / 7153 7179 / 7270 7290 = 4.7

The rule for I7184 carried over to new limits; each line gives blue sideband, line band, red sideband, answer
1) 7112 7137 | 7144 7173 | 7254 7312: 2.26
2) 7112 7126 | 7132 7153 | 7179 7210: -0.42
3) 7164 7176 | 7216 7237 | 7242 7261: 2.31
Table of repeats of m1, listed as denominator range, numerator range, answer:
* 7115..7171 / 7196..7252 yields 1.05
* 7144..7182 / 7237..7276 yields 1.29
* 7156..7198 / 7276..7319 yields 1.18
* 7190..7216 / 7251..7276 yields 1.40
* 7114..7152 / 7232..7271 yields 1.23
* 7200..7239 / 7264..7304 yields 1.23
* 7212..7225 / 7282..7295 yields 1.18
